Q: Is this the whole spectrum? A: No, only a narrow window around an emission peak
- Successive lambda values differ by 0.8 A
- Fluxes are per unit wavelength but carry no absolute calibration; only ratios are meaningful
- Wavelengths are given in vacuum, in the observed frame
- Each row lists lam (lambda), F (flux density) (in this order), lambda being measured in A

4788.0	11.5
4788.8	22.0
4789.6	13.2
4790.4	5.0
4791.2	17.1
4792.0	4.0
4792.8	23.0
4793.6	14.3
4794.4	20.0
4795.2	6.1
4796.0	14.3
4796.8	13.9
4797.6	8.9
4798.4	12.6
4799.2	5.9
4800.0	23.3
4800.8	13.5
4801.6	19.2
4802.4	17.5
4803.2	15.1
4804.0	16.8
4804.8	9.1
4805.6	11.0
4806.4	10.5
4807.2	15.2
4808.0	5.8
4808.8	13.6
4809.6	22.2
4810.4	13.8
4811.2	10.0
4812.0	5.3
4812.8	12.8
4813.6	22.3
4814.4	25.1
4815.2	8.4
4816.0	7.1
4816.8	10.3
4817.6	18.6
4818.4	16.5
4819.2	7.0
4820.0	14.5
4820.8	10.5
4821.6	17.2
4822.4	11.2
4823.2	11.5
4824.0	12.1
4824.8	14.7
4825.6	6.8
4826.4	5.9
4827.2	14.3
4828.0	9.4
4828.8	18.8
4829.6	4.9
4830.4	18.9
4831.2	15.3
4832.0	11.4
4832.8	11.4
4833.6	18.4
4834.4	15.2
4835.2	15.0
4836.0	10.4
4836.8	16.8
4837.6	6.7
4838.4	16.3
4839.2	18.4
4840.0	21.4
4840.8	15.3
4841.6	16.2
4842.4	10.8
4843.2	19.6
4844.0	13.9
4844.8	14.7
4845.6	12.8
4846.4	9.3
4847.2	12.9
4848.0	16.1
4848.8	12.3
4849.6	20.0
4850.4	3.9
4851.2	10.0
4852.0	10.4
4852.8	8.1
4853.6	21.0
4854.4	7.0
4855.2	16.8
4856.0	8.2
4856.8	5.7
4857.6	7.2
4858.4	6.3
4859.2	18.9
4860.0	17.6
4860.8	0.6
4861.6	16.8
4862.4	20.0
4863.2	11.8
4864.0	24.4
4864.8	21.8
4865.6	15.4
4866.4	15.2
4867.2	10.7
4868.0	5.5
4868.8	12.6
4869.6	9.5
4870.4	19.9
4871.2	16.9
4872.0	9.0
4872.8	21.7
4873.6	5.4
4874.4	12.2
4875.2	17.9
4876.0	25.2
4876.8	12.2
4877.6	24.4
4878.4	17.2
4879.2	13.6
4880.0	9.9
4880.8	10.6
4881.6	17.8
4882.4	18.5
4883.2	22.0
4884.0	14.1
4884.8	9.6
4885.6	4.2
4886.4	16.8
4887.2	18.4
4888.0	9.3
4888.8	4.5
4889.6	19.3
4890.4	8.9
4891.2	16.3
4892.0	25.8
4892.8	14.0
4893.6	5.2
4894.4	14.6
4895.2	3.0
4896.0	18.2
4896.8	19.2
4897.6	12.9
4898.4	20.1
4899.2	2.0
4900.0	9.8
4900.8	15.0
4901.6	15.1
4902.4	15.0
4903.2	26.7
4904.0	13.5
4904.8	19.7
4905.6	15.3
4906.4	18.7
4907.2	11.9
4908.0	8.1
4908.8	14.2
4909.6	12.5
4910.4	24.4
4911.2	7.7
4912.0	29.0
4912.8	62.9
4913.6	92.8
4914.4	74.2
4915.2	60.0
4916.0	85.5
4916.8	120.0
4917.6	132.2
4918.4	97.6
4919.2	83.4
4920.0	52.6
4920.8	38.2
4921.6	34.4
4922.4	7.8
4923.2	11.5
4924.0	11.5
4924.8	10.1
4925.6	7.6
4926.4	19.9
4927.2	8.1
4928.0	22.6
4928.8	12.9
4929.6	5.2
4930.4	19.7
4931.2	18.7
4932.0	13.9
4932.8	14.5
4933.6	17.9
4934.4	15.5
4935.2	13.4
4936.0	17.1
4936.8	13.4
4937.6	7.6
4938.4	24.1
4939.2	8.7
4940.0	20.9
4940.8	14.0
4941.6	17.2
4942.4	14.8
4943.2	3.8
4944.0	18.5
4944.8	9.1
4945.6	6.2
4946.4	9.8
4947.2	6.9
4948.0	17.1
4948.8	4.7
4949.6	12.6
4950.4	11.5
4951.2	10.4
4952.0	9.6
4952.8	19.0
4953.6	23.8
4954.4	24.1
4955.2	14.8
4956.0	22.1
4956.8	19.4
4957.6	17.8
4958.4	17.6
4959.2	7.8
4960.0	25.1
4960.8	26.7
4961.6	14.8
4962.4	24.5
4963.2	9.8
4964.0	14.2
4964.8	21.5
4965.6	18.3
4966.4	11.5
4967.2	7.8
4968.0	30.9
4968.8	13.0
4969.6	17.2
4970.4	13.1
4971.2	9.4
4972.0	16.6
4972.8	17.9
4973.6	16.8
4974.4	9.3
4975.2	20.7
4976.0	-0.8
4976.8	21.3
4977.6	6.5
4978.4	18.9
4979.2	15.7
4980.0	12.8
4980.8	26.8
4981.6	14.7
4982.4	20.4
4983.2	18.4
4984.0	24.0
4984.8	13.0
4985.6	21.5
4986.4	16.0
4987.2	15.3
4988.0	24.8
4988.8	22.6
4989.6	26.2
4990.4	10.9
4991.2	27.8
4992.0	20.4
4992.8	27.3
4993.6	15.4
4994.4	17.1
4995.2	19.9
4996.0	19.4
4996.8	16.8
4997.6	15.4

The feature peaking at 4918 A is [O II] 3727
